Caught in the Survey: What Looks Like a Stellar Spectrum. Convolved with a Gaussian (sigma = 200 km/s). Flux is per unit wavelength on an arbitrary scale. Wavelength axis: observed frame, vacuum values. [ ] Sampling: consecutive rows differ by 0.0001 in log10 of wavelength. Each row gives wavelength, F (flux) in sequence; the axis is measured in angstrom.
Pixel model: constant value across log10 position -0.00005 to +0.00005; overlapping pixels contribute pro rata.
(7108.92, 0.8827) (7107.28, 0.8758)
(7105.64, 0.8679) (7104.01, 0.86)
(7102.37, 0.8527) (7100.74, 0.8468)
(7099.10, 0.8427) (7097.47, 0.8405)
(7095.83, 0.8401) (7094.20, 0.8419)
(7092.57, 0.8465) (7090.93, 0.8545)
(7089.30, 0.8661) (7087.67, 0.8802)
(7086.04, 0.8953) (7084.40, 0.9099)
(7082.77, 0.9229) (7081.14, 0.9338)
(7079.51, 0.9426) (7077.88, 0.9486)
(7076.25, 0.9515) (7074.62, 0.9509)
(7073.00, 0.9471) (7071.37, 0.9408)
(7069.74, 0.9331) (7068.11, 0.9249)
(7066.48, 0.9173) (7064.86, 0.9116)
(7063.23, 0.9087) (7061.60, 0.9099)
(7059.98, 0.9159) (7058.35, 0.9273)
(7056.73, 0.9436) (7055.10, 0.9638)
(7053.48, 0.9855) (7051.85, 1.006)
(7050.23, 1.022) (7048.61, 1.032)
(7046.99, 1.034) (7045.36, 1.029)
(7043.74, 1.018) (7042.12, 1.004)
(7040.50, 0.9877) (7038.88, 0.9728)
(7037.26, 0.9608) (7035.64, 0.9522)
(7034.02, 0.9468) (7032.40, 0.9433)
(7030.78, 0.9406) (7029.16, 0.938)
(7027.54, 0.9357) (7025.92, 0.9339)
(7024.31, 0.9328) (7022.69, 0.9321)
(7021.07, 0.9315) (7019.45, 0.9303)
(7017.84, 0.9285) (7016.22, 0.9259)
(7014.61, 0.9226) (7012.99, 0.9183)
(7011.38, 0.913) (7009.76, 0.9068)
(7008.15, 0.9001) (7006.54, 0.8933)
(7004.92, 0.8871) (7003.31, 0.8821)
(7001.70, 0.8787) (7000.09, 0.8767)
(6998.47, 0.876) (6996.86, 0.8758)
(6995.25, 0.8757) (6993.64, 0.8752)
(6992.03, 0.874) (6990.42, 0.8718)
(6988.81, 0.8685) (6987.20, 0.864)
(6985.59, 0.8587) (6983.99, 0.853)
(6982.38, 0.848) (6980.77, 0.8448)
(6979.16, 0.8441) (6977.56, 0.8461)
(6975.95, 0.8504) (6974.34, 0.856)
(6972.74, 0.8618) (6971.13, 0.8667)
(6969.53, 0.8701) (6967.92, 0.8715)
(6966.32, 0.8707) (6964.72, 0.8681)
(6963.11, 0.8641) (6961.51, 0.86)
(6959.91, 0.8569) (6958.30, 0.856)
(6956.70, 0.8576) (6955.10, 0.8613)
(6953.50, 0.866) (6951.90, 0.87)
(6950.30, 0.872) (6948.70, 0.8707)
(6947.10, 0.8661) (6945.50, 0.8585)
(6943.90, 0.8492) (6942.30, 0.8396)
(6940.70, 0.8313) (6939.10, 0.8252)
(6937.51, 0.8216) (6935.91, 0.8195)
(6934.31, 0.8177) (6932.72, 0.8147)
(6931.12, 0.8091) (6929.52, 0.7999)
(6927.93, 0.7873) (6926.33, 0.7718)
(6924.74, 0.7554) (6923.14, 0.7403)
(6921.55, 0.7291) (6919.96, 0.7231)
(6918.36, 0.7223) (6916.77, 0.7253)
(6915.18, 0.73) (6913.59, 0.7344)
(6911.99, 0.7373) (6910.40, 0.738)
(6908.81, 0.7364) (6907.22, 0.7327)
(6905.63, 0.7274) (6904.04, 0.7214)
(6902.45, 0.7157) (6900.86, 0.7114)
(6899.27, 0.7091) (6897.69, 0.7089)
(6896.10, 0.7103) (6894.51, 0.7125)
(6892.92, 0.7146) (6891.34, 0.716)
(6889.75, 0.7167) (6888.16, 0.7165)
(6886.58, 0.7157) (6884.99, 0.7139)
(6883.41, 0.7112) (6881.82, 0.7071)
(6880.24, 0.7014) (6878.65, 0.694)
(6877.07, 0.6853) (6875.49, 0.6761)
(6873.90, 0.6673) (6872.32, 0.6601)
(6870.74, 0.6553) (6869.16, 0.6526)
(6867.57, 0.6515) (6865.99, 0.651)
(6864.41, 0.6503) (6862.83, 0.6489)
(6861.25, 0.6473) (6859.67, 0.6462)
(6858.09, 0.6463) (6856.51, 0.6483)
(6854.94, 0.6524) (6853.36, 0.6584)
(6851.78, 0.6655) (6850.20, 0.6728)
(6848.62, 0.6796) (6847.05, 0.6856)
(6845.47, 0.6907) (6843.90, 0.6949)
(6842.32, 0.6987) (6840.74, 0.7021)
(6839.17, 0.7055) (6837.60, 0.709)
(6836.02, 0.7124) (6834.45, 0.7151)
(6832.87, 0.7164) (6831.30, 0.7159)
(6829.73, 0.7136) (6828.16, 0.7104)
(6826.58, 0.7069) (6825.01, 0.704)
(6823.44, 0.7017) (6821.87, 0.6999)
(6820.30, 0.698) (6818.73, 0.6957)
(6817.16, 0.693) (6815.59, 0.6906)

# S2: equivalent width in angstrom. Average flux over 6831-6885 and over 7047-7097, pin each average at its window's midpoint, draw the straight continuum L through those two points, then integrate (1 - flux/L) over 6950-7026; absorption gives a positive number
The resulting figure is -4.6 angstrom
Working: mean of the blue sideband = 0.679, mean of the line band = 0.88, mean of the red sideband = 0.927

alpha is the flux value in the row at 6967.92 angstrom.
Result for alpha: 0.8715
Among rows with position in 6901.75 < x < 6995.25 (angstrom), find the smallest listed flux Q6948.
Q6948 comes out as 0.7157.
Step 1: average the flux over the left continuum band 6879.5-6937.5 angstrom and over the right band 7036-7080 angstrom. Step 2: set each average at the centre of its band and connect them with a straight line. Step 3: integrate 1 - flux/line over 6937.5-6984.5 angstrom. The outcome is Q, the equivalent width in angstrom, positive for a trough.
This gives -2.3 angstrom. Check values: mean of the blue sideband 0.739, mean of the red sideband 0.963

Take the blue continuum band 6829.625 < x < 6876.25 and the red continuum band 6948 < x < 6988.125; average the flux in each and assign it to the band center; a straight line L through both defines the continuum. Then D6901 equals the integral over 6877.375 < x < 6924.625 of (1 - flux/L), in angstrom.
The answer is 2.0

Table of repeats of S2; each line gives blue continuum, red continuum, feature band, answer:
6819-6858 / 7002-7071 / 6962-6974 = -0.1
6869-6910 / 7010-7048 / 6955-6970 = -0.5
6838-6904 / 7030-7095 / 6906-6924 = 0.3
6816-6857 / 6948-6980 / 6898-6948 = 2.4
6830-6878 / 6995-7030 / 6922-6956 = -1.0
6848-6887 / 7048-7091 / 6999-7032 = -1.9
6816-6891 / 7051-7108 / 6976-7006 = -1.7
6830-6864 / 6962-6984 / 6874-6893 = 0.8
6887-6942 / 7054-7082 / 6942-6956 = -1.2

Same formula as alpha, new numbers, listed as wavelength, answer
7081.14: 0.9338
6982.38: 0.848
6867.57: 0.6515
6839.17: 0.7055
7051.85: 1.006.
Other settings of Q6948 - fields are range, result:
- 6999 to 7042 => 0.8767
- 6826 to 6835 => 0.7069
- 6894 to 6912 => 0.7089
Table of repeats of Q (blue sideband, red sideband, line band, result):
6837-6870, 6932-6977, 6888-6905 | 0.8 angstrom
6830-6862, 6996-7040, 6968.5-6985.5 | 0.2 angstrom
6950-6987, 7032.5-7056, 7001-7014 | 0.4 angstrom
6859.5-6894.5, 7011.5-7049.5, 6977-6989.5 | 0.3 angstrom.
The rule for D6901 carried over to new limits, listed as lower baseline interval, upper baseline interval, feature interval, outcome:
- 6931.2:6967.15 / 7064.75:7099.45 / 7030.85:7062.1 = -3.1 angstrom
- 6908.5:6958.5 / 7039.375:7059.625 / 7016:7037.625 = 0.4 angstrom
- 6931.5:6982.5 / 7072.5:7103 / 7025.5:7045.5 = -2.1 angstrom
